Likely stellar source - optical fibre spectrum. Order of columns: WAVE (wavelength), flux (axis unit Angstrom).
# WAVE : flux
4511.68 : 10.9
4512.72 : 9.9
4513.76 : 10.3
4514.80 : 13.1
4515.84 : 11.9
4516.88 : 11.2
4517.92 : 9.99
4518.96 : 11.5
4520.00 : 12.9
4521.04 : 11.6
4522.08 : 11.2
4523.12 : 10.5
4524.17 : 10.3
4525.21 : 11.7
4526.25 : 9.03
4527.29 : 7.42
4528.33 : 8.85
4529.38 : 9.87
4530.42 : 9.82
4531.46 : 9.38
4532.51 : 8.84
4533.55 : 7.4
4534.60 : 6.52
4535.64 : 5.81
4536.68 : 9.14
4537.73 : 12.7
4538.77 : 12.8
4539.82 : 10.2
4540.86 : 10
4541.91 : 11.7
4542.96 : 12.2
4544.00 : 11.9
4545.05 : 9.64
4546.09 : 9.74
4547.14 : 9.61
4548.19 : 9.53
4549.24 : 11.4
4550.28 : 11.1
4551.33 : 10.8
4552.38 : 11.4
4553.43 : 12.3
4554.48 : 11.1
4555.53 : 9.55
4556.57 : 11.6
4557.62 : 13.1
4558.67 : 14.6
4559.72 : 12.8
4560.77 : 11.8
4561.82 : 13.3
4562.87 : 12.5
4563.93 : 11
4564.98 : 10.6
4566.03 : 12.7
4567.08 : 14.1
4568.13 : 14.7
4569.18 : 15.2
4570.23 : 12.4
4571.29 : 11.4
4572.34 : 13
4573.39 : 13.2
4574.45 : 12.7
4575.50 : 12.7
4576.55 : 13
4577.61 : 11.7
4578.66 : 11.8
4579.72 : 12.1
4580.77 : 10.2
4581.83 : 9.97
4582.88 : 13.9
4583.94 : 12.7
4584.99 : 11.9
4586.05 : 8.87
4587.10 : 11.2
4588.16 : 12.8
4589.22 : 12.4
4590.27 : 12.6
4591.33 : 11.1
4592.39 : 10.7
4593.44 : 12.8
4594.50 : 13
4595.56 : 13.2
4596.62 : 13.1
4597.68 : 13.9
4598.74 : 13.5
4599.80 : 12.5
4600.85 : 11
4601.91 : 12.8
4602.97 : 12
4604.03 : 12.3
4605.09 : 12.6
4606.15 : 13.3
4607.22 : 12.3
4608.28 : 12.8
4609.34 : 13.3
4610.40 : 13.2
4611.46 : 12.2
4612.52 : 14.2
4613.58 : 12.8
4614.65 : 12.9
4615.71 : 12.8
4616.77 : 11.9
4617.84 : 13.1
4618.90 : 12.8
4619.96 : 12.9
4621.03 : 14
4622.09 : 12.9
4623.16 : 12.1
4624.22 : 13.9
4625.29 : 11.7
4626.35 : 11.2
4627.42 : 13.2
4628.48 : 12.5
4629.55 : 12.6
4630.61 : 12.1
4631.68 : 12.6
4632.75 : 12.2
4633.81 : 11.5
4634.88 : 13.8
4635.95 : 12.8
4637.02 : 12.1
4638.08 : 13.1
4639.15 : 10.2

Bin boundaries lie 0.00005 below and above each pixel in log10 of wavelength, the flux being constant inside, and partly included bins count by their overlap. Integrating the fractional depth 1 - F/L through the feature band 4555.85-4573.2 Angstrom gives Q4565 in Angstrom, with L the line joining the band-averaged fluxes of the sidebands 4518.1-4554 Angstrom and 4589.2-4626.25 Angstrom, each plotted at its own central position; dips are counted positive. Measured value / -2.4 Angstrom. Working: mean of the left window 10.3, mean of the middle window 12.8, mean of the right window 12.7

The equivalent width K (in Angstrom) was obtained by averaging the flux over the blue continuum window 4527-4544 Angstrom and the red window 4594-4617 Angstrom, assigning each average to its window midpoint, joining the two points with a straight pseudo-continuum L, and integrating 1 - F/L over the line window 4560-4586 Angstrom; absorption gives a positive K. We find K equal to -2.4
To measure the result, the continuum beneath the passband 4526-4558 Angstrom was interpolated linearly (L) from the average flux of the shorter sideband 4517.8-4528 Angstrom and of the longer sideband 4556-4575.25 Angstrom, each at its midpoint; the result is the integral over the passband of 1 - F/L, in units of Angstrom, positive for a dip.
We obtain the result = 4.1 Angstrom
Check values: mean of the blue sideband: 10.6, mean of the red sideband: 12.8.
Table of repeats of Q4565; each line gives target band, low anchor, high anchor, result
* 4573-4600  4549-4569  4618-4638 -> 0.36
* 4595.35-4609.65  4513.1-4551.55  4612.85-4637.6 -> -0.80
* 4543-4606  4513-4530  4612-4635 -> -1.78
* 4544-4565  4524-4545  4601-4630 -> -1.79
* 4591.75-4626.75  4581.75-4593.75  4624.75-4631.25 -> -2.02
